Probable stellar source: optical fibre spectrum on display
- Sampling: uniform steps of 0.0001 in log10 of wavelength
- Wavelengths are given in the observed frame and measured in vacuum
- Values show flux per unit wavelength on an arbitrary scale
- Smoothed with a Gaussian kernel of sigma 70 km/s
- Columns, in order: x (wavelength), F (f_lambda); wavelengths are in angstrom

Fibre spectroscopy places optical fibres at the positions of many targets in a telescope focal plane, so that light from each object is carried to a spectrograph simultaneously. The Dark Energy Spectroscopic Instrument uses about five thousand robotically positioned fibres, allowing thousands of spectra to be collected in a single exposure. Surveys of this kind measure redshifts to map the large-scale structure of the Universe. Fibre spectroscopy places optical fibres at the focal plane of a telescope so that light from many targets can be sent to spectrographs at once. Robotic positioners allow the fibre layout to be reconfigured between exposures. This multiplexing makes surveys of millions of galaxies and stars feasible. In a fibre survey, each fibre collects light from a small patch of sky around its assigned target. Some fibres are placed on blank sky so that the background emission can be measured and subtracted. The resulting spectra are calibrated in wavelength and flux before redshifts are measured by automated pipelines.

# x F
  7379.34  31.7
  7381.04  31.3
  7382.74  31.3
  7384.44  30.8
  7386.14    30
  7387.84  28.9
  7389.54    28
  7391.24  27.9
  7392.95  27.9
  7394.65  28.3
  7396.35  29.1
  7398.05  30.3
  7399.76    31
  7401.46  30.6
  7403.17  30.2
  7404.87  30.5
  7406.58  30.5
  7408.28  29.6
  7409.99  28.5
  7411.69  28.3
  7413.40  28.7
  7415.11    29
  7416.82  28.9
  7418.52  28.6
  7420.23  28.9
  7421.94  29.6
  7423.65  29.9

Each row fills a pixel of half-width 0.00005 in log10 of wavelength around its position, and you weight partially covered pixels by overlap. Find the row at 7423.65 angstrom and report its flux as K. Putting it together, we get 29.9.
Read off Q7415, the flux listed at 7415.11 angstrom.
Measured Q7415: 29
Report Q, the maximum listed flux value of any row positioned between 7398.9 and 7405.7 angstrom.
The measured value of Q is 31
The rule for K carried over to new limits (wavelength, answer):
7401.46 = 30.6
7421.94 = 29.6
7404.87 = 30.5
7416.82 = 28.9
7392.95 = 27.9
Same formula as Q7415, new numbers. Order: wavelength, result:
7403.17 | 30.2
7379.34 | 31.7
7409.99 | 28.5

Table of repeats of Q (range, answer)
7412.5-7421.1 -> 29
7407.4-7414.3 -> 29.6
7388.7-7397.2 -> 29.1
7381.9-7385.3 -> 31.3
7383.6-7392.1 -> 30.8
